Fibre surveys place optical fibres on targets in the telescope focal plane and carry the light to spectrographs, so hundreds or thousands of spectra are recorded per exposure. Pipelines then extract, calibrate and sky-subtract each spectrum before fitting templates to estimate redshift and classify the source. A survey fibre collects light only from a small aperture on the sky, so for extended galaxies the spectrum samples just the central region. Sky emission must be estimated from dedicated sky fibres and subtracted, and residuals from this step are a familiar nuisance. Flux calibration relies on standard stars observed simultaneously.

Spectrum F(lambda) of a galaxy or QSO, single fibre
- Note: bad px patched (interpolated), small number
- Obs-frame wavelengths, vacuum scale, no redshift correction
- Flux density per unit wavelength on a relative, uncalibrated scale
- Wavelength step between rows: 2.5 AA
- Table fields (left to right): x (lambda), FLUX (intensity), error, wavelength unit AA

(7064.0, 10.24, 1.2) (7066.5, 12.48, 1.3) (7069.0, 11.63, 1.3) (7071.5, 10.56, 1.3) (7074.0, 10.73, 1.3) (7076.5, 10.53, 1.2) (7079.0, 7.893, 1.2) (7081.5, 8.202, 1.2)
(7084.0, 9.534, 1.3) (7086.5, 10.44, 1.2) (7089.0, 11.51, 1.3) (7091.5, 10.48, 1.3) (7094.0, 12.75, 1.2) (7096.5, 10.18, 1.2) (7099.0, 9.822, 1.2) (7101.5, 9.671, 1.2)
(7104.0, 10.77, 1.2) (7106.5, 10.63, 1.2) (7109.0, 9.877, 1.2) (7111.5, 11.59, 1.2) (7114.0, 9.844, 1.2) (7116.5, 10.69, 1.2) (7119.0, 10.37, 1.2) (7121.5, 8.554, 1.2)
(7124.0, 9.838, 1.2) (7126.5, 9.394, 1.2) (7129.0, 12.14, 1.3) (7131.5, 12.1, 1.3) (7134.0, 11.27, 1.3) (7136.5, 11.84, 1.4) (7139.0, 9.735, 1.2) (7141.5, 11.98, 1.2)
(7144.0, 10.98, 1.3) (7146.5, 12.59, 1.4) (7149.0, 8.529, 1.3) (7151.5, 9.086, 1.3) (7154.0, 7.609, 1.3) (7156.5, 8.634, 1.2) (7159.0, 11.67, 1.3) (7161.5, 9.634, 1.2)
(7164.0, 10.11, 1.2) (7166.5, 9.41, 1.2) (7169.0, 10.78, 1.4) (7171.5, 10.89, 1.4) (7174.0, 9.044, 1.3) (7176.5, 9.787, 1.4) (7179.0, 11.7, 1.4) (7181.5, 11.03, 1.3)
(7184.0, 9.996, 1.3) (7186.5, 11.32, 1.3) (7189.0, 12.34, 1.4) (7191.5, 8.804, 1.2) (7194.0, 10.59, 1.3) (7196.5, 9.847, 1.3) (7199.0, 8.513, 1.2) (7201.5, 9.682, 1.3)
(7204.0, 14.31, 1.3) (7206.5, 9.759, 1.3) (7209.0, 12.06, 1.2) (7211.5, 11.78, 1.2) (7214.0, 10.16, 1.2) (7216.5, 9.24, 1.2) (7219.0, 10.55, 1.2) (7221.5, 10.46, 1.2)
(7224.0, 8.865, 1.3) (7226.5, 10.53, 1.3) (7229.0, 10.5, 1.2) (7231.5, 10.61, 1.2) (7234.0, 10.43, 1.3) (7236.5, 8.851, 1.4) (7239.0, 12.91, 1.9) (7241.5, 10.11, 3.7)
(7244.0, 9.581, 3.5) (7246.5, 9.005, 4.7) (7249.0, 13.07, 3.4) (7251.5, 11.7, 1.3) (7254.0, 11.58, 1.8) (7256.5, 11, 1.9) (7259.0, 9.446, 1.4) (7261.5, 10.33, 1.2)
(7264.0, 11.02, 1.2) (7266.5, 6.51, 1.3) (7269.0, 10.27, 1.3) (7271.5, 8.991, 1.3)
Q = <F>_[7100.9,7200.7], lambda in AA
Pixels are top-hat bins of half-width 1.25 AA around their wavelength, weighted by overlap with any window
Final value 10.3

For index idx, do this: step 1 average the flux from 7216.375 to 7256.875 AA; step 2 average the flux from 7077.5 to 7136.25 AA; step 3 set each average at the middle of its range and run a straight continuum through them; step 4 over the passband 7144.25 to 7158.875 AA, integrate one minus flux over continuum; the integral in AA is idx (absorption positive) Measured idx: 1.2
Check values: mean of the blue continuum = 10.4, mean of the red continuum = 10.6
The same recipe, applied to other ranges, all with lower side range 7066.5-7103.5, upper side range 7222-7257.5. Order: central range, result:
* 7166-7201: 0.8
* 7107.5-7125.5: 0.5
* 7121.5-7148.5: -1.4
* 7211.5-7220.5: 0.3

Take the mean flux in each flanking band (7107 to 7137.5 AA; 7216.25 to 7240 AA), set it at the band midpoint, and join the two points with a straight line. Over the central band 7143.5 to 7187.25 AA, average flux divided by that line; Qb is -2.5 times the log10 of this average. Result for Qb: 0.04 mag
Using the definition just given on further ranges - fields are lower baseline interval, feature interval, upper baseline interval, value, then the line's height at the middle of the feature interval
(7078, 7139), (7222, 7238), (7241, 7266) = 0.05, 10.5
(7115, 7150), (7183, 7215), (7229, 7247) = -0.03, 10.4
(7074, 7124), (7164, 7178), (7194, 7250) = 0.04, 10.4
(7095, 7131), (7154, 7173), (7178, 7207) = 0.06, 10.5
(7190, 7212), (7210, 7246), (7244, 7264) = 0.04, 10.7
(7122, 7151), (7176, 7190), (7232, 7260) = -0.03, 10.8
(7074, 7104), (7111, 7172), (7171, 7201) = -0.01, 10.2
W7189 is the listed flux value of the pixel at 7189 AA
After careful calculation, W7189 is 12.34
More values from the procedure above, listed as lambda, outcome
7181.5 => 11.03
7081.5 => 8.202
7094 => 12.75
